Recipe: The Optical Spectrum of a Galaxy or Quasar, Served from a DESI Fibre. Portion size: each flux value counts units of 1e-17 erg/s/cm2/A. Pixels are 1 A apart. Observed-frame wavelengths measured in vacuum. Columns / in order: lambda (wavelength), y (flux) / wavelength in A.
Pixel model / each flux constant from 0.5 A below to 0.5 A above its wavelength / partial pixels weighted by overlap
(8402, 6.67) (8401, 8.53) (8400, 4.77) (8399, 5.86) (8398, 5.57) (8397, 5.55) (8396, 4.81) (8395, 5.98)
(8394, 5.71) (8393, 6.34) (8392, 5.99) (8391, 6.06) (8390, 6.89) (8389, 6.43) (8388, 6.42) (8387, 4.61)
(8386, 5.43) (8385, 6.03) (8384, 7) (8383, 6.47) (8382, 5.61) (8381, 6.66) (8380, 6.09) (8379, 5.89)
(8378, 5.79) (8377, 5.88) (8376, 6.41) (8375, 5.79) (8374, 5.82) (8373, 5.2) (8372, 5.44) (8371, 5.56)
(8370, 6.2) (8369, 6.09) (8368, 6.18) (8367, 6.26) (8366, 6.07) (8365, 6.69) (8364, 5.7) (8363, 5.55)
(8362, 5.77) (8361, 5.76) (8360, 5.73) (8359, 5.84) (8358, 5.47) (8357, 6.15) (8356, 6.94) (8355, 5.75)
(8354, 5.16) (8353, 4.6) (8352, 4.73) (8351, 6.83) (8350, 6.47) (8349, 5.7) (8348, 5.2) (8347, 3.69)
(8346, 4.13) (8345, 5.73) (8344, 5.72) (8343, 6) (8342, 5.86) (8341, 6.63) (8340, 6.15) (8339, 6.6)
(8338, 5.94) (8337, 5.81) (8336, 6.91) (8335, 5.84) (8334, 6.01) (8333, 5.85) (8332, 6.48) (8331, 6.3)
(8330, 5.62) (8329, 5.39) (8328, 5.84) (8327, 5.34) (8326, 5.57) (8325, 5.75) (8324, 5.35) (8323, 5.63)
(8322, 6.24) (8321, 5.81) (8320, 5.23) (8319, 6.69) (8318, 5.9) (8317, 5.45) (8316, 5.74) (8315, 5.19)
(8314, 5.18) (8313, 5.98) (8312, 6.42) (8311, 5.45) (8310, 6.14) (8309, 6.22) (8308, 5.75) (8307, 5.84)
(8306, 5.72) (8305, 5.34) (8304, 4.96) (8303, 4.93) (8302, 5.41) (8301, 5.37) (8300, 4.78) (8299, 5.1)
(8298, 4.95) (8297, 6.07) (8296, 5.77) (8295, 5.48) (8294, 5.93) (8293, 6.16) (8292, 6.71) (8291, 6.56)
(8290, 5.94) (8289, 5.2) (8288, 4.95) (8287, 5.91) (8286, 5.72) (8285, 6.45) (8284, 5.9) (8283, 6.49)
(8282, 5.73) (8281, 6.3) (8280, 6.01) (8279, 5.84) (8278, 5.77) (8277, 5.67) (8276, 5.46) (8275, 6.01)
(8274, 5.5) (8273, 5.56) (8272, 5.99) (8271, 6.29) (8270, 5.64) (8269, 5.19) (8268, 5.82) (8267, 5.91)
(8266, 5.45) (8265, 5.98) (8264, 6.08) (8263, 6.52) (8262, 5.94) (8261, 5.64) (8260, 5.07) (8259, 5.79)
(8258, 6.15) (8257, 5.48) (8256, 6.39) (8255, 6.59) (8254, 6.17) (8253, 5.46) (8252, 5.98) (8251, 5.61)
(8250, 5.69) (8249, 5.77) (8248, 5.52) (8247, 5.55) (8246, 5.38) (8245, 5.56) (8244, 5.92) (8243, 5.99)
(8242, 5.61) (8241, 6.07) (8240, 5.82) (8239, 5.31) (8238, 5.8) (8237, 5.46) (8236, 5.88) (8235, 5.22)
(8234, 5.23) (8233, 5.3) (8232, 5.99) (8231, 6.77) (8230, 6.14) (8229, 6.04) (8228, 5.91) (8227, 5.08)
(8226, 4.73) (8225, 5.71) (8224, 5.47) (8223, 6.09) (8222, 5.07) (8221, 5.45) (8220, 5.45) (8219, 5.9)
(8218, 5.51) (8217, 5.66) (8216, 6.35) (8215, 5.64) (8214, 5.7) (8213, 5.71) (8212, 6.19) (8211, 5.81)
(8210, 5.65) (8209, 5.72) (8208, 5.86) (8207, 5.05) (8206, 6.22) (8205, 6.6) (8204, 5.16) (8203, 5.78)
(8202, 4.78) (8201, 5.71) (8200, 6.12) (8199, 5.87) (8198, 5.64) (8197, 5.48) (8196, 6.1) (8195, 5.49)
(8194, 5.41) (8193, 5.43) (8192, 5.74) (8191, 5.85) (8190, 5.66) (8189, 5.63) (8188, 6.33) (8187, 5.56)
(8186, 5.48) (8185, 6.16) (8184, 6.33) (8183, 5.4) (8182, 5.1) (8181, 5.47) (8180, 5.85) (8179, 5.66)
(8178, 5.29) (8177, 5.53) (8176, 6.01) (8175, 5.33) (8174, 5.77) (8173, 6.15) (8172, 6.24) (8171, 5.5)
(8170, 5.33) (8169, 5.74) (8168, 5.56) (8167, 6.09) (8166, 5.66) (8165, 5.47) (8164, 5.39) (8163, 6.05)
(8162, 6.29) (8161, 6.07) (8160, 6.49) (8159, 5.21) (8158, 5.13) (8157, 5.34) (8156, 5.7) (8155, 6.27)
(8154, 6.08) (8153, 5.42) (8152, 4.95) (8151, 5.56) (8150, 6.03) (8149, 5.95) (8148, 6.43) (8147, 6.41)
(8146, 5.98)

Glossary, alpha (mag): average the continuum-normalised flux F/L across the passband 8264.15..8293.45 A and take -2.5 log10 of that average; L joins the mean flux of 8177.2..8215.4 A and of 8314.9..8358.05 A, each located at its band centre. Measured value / -0.02 mag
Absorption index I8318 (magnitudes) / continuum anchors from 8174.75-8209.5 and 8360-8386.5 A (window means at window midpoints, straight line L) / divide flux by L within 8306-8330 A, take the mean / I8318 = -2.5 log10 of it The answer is 0.026 mag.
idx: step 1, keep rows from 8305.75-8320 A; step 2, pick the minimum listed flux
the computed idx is 5.18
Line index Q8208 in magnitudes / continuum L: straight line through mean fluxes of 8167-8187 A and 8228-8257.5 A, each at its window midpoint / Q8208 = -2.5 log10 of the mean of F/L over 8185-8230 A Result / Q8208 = 0.01 mag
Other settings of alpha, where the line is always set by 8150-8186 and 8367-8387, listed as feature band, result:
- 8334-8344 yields -0.05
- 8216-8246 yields 0.02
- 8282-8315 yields 0.03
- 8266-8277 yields 0.02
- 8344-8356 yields 0.11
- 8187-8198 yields 0.01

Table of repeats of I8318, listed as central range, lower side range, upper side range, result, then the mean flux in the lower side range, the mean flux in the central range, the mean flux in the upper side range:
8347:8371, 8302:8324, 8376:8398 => 0.01 mag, 5.69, 5.81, 5.98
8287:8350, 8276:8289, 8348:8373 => 0.02 mag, 5.85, 5.71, 5.83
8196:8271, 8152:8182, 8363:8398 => 0.01 mag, 5.7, 5.74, 5.96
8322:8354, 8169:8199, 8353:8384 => 0.03 mag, 5.69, 5.73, 5.93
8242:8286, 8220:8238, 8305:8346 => -0.02 mag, 5.62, 5.84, 5.85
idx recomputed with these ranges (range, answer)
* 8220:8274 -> 4.73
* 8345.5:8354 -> 3.69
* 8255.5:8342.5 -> 4.78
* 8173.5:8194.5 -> 5.1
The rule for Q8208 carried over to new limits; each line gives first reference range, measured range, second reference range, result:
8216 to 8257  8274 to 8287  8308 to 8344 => -0.02 mag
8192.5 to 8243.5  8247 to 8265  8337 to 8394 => -0.02 mag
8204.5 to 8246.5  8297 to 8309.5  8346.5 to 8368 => 0.06 mag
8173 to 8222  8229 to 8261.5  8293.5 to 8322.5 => -0.02 mag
